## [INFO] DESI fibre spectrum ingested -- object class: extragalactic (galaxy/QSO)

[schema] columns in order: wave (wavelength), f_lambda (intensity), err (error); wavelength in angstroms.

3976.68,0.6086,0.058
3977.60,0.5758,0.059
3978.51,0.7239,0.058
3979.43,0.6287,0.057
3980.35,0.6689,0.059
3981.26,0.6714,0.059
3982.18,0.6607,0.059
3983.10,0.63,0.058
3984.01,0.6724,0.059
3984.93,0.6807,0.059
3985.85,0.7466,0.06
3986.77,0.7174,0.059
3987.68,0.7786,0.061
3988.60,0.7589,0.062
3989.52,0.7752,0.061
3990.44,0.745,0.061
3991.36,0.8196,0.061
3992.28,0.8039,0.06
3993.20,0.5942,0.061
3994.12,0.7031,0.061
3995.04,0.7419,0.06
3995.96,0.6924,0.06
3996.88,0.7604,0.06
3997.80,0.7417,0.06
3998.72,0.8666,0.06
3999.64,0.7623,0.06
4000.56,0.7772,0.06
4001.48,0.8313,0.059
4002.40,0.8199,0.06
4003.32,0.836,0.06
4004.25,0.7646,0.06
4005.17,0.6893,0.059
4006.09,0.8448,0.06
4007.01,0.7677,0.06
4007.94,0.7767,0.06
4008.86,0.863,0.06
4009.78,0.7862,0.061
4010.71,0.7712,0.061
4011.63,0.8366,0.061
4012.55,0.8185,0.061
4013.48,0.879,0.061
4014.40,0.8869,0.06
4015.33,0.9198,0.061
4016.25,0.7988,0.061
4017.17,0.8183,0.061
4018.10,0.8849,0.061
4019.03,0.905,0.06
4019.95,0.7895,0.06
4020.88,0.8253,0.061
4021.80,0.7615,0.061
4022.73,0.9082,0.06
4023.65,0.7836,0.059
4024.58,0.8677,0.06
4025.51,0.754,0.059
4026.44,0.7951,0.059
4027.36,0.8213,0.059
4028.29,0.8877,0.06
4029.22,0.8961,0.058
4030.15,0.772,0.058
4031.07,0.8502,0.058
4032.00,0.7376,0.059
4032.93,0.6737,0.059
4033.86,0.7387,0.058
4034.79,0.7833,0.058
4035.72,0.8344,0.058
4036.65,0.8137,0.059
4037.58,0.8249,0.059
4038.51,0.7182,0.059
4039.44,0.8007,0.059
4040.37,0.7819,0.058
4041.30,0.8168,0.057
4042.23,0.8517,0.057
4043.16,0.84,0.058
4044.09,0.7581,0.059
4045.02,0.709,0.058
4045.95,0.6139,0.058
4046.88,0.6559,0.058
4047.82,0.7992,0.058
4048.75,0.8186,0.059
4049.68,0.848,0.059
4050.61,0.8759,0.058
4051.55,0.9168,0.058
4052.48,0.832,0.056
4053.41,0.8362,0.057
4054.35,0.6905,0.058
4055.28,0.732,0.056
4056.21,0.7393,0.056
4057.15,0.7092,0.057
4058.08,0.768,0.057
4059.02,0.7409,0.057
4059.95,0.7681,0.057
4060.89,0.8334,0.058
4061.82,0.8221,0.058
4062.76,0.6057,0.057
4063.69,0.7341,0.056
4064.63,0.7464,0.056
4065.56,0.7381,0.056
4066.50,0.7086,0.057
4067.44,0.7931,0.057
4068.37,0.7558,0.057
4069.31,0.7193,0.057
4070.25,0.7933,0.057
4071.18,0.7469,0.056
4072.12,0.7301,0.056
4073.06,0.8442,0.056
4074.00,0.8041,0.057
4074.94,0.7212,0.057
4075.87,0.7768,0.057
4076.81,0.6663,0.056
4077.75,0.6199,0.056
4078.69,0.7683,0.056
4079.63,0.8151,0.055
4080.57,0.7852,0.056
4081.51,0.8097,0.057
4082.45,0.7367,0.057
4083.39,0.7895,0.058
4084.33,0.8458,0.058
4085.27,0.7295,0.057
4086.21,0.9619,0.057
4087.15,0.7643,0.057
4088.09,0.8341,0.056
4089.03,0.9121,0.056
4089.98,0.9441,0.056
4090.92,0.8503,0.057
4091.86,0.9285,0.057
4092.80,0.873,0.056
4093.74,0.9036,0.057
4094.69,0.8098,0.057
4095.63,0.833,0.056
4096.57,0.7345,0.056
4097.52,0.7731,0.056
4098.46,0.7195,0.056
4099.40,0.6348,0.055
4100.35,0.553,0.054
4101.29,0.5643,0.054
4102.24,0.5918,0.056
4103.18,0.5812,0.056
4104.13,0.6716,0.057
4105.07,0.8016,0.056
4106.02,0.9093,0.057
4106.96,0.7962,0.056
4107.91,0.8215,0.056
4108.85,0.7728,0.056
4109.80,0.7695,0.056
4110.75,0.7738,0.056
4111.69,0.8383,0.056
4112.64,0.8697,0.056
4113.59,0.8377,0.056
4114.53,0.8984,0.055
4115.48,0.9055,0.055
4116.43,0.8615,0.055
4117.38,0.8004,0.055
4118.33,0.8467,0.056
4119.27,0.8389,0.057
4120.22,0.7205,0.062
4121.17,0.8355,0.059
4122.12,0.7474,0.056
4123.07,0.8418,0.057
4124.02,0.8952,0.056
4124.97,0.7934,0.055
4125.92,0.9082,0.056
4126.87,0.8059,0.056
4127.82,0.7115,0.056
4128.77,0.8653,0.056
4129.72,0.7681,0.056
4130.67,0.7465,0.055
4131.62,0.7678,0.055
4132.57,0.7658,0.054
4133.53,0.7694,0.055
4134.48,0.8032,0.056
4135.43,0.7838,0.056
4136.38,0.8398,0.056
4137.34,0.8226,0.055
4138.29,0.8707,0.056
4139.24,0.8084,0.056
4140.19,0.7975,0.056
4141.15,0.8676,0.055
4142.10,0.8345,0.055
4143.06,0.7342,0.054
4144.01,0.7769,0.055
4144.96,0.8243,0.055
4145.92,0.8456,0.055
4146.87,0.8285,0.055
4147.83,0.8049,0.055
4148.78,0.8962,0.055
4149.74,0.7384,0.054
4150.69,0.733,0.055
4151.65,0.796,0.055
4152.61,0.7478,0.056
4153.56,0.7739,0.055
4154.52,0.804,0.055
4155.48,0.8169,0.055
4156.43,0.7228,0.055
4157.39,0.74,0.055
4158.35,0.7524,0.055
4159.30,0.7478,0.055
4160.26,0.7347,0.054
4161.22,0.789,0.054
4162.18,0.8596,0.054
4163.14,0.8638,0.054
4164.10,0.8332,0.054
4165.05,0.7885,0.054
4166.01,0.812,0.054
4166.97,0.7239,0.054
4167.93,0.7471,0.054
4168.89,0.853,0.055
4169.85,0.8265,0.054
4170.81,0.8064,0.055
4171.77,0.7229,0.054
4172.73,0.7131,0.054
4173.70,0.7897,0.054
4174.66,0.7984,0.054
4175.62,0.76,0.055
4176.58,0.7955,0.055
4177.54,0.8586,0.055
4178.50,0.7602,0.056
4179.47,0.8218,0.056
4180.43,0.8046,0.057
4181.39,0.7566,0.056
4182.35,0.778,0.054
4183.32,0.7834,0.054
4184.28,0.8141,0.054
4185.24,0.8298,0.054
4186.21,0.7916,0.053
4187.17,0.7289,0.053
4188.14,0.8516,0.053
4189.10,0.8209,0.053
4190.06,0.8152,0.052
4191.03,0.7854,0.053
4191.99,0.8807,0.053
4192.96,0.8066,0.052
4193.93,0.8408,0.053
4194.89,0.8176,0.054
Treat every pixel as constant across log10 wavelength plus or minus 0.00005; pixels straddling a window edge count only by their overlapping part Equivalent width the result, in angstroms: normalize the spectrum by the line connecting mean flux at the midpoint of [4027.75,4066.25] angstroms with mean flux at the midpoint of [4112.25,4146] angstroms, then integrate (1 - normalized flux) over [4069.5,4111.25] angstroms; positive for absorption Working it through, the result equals 1.3 angstroms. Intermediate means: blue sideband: 0.778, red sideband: 0.816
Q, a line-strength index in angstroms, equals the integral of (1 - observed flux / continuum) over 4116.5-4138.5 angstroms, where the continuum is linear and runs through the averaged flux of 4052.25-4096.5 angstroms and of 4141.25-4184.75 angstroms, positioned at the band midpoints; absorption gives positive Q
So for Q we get -0.5 angstroms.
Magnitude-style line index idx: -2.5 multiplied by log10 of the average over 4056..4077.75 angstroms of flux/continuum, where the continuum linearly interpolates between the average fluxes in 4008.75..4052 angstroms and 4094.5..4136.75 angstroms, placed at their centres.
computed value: 0.07 mag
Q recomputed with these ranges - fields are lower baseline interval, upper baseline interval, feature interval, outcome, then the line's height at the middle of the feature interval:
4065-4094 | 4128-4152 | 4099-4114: 1.2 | 0.798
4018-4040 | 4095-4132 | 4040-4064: 0.8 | 0.8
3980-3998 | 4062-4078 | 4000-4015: -1.8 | 0.723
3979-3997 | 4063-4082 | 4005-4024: -2.7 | 0.724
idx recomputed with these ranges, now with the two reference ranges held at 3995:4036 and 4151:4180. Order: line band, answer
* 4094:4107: 0.12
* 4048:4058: 0.00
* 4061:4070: 0.08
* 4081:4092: -0.06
